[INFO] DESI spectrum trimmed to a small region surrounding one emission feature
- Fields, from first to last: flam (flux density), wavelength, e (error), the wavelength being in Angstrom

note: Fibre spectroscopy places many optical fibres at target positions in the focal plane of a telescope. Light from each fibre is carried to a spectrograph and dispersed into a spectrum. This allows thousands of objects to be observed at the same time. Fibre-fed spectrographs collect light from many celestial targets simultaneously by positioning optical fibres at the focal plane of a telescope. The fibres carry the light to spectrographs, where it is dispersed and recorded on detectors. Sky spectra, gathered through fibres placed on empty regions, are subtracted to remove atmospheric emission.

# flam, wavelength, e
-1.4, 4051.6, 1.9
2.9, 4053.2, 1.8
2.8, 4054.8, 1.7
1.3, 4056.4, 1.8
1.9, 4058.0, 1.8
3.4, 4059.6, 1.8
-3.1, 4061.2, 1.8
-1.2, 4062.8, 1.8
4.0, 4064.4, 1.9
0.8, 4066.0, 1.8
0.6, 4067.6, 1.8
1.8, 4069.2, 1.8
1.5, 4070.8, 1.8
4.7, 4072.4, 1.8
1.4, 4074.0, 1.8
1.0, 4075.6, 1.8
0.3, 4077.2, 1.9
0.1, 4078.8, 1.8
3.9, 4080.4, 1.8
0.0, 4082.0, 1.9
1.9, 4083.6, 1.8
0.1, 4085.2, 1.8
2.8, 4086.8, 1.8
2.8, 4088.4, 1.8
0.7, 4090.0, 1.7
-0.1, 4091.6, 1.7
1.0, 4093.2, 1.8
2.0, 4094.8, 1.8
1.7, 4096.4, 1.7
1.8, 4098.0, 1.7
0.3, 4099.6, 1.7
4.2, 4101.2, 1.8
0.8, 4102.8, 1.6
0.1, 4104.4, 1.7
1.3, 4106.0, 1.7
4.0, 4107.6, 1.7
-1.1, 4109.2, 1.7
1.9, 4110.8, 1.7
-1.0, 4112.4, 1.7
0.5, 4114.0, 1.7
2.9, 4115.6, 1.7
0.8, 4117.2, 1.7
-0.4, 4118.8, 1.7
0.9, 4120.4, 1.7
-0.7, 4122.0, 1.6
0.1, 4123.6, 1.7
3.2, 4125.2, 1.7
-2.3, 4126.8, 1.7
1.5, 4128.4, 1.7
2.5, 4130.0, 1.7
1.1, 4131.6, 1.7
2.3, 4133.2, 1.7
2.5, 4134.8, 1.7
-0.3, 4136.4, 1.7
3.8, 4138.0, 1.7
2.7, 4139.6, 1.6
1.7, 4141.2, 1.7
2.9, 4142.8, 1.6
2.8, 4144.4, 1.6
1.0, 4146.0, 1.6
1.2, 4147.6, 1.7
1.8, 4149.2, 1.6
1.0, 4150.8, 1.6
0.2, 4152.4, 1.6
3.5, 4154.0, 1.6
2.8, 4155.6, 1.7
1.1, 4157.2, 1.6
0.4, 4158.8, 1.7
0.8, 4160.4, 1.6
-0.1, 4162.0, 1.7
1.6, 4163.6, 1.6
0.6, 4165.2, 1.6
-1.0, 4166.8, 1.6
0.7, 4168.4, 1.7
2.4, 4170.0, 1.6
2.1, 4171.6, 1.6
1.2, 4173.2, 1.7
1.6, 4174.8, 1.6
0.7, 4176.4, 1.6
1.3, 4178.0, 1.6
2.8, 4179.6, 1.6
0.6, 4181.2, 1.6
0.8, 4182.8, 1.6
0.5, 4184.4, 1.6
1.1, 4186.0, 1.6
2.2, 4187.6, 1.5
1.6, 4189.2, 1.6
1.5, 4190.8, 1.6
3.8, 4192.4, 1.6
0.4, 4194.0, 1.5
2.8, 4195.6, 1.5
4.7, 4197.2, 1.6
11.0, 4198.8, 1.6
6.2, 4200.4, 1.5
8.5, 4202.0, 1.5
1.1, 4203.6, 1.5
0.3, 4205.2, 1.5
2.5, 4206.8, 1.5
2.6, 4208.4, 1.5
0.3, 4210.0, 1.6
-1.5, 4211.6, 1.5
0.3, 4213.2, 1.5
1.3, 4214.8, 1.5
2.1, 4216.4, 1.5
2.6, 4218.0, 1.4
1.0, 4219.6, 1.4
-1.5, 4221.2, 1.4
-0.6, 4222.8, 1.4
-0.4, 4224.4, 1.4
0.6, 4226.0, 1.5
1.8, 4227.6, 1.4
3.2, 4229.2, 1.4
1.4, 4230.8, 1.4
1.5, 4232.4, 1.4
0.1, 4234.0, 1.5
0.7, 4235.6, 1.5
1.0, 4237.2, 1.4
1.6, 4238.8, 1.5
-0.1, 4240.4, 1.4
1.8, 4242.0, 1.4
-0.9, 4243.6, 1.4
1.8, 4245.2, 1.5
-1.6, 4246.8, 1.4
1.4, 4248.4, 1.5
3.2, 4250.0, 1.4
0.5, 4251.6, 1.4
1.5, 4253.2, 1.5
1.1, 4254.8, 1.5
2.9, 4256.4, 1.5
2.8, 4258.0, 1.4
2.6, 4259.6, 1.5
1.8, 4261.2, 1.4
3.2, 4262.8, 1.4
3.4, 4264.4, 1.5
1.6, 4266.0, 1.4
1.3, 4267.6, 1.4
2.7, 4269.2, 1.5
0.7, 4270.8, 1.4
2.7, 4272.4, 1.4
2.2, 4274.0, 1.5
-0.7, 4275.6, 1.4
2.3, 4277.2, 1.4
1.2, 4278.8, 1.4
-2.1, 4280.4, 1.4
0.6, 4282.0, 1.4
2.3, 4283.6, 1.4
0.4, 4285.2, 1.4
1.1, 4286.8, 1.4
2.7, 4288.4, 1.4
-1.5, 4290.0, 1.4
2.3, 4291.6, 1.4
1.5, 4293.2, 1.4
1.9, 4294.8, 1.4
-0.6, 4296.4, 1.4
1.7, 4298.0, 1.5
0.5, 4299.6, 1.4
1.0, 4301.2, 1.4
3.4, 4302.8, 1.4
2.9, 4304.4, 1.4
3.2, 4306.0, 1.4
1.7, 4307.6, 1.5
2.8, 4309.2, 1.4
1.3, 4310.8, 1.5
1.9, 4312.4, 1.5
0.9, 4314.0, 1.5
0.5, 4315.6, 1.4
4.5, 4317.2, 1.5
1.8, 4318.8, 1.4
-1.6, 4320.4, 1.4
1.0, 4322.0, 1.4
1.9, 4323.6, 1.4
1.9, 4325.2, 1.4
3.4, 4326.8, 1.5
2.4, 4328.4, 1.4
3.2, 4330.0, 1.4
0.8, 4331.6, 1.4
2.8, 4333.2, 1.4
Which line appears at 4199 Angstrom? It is [O II] 3727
